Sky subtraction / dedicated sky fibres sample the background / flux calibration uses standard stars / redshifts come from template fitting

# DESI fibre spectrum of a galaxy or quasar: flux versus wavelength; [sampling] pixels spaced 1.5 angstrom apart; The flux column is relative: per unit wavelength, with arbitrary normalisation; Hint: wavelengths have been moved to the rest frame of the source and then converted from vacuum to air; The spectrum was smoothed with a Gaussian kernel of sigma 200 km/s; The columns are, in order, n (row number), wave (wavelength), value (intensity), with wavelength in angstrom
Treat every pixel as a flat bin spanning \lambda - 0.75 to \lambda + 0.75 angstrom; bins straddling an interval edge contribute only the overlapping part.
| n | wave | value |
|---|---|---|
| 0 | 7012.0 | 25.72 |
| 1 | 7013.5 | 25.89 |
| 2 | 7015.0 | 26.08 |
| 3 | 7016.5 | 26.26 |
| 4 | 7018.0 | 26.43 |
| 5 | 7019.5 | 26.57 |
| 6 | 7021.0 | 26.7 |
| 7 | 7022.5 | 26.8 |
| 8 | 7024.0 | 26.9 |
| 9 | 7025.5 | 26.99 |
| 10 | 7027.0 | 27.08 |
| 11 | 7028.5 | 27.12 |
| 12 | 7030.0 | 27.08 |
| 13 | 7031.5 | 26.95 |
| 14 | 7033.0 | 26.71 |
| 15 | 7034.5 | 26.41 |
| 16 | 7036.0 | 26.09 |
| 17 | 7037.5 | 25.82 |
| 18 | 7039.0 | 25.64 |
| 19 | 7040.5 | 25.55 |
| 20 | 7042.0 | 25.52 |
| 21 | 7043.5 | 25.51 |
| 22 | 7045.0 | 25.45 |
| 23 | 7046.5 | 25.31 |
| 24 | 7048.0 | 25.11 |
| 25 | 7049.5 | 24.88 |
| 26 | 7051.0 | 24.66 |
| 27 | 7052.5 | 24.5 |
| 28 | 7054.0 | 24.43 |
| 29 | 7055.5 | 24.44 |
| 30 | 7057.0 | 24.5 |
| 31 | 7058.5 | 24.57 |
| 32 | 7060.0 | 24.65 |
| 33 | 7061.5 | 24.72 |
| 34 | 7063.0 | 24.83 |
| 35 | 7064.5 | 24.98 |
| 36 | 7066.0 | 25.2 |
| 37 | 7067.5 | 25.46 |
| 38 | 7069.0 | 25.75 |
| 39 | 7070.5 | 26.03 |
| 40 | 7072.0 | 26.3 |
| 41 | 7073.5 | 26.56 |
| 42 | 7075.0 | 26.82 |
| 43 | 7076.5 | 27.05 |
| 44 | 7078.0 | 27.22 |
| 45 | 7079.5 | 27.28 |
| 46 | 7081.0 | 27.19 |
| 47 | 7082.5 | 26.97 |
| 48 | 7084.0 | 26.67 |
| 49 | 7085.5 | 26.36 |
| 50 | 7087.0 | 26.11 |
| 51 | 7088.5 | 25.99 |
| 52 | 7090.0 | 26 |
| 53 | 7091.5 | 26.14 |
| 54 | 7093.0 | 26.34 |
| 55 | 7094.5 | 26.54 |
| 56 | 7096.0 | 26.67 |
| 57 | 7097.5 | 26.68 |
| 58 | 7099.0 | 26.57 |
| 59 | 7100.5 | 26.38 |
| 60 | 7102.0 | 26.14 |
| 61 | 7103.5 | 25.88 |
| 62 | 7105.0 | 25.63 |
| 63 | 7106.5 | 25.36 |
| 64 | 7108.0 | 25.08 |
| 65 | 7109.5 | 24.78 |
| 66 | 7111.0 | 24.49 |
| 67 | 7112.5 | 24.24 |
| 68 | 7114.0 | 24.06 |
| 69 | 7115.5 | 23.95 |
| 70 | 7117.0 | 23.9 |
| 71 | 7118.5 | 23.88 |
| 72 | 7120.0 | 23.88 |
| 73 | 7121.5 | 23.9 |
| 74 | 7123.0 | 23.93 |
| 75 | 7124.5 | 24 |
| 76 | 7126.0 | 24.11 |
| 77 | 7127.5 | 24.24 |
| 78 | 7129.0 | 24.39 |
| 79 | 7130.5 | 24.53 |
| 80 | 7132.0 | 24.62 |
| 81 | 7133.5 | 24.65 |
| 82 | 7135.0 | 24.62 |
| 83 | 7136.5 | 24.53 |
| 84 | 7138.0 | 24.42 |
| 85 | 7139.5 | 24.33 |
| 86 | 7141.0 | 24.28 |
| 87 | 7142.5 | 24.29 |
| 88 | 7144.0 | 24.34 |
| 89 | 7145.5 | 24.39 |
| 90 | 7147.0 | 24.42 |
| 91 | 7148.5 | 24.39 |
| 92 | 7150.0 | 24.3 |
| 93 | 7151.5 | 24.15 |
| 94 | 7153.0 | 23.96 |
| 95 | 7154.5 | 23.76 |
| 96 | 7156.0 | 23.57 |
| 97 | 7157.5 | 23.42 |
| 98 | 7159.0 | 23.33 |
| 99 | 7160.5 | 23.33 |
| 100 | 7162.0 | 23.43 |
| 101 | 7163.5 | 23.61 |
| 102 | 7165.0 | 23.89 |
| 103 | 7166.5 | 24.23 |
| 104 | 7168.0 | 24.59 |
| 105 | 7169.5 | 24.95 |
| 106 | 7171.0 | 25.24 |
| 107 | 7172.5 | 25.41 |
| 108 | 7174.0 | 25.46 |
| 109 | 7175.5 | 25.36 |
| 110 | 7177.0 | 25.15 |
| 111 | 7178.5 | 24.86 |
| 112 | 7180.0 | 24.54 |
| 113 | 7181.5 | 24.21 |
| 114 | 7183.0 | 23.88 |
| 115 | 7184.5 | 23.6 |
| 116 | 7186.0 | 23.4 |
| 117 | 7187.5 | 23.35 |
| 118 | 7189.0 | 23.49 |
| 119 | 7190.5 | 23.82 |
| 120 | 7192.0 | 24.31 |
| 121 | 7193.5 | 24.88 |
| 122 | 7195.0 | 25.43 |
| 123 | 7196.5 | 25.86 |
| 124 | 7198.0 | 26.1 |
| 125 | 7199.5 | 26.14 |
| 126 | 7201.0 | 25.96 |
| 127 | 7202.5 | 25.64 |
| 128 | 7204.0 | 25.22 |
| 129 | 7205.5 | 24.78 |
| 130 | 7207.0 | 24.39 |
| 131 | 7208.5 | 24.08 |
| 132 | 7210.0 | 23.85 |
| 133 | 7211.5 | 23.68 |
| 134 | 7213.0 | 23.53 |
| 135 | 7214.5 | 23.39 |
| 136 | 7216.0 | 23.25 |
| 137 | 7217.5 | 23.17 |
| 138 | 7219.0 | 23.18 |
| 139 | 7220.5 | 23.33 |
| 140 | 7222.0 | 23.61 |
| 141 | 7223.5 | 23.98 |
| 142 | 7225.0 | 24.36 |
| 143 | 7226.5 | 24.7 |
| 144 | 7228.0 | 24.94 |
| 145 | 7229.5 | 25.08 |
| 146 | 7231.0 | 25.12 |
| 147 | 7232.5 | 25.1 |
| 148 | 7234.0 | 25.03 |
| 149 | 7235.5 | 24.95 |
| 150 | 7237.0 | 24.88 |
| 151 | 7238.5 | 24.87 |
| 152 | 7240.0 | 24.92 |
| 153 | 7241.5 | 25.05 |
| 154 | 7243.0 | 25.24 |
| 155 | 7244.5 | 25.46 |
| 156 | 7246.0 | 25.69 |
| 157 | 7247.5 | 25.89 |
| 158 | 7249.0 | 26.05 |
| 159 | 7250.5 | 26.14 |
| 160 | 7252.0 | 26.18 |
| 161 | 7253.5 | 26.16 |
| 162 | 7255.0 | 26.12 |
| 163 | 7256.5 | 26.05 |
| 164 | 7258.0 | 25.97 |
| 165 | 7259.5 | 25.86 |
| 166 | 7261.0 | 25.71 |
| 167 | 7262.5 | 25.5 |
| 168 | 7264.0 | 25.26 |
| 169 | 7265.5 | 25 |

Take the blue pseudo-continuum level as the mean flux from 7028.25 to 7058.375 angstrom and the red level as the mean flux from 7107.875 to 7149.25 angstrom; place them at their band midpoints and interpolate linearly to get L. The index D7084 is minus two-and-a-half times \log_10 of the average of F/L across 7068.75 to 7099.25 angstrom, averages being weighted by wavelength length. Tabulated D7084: -0.07 mag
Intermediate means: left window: 25.5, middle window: 26.5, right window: 24.3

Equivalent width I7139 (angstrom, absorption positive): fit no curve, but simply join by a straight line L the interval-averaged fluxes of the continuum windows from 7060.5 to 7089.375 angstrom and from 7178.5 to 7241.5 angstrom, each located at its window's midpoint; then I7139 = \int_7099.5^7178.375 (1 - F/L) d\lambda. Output 2.8 angstrom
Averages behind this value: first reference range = 26.2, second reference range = 24.5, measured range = 24.5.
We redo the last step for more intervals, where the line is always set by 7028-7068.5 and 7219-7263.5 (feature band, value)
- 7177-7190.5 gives 0.7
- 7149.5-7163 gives 0.9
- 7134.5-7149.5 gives 0.5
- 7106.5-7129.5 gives 1.0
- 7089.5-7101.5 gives -0.5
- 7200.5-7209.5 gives 0.1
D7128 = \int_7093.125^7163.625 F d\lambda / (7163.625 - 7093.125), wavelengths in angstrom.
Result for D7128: 24.6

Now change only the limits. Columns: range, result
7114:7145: 24.2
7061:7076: 25.7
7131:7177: 24.3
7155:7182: 24.4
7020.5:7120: 25.8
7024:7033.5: 27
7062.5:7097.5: 26.3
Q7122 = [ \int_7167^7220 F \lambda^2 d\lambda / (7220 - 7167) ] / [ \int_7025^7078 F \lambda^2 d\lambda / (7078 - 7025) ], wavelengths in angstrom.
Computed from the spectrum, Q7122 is 0.99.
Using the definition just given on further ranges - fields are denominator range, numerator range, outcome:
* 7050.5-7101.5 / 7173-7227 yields 0.97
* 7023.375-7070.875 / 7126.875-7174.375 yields 0.98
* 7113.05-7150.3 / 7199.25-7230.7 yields 1.02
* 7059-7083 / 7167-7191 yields 0.97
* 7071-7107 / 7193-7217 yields 0.97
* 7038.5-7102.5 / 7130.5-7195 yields 0.97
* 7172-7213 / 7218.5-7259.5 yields 1.03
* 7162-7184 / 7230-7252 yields 1.05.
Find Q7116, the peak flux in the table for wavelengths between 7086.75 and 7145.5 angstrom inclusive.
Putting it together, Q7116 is 26.68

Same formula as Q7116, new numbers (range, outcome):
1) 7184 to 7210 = 26.14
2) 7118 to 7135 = 24.65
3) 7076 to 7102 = 27.28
